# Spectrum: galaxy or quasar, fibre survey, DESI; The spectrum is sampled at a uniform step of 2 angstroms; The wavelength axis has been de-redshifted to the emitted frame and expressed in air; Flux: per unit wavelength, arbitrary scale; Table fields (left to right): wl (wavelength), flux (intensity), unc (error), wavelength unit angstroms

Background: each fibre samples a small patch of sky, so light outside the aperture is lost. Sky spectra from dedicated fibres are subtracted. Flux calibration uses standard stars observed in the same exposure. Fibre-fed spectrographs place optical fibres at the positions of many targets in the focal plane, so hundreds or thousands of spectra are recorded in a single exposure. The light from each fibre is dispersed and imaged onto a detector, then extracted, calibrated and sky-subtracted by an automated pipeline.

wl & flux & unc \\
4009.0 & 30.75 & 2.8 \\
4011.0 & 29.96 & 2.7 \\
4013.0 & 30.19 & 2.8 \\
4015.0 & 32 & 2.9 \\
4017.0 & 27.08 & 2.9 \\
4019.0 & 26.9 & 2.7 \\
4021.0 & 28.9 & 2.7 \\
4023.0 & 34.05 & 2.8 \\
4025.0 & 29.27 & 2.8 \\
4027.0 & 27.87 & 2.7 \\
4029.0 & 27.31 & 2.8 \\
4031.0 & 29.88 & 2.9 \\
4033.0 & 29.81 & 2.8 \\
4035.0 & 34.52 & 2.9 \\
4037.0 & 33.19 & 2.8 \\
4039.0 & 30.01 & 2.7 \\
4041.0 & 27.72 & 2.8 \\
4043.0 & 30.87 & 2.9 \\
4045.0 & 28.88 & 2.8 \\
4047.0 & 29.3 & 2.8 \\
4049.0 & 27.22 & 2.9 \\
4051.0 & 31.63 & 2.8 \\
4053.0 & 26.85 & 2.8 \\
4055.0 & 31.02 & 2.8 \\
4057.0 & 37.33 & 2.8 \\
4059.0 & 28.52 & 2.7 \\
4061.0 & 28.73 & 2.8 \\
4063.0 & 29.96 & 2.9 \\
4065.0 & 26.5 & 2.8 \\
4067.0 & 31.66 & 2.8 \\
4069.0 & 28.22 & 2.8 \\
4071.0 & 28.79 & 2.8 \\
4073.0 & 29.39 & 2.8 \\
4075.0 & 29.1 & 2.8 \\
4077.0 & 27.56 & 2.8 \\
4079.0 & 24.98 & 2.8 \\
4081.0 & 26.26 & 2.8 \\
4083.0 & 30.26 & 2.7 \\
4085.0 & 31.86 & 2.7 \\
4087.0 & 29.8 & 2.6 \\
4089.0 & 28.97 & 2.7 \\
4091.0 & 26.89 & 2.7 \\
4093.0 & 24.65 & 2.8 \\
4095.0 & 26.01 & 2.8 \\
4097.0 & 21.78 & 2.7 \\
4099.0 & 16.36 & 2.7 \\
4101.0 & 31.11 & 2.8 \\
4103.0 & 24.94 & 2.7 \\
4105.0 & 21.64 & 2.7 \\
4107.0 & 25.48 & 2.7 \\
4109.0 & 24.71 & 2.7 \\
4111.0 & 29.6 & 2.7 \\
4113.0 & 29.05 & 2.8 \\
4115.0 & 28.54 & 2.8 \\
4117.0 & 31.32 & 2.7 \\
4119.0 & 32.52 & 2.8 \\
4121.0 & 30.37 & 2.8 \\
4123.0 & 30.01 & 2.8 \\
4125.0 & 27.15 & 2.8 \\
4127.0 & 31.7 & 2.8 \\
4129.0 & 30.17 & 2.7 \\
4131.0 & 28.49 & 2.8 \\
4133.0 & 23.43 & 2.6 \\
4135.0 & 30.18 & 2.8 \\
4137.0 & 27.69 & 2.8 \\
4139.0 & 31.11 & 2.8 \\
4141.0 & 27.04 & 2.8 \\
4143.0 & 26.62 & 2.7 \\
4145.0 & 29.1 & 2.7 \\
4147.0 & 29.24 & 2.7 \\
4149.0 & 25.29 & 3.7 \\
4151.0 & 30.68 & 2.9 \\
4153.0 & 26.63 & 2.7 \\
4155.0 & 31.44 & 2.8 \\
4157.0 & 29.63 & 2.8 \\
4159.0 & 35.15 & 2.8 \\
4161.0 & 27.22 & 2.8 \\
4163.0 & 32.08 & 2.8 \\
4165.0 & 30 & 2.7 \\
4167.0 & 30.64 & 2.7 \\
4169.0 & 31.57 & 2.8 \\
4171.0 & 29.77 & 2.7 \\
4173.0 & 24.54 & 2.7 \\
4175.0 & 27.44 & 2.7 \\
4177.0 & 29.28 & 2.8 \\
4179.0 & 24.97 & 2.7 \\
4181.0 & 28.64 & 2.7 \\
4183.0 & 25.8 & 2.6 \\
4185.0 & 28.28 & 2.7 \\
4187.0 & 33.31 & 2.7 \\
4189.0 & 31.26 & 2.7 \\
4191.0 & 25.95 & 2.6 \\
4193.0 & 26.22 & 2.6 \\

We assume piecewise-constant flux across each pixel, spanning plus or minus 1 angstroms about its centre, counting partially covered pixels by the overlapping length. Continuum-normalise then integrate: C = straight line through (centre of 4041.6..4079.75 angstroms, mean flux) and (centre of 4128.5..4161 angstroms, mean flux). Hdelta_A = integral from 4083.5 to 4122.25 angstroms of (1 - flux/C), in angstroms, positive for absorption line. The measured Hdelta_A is 2.5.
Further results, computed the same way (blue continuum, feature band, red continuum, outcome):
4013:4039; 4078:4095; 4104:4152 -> 0.7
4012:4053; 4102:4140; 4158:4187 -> 1.3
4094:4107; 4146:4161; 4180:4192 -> -1.5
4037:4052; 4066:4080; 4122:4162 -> 0.4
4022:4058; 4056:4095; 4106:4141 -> 1.2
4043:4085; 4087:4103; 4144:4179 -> 2.1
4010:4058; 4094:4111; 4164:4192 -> 2.9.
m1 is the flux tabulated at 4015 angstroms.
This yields 32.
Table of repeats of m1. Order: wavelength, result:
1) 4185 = 28.28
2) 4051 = 31.63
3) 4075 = 29.1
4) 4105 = 21.64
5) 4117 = 31.32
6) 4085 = 31.86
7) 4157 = 29.63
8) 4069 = 28.22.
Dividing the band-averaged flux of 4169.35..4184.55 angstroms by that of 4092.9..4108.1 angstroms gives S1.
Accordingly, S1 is 1.14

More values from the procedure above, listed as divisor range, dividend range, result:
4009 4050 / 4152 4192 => 0.98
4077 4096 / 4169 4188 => 1.02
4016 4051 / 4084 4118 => 0.90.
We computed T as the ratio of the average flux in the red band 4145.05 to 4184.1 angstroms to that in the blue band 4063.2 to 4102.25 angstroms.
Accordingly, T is 1.06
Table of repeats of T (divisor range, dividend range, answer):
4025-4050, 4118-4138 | 0.98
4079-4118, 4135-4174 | 1.09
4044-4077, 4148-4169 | 1.02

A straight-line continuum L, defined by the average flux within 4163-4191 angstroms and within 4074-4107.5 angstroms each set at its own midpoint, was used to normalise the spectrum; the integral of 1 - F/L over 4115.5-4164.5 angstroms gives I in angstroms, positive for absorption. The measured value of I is -2.7 angstroms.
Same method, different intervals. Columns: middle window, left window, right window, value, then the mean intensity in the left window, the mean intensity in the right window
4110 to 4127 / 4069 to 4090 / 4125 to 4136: -0.8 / 28.7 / 28.6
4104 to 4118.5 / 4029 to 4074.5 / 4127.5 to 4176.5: 1.0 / 29.9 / 29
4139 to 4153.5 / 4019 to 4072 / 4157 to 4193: 0.6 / 29.9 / 29.1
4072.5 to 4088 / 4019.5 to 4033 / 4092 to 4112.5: -1.5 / 29.5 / 24.7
